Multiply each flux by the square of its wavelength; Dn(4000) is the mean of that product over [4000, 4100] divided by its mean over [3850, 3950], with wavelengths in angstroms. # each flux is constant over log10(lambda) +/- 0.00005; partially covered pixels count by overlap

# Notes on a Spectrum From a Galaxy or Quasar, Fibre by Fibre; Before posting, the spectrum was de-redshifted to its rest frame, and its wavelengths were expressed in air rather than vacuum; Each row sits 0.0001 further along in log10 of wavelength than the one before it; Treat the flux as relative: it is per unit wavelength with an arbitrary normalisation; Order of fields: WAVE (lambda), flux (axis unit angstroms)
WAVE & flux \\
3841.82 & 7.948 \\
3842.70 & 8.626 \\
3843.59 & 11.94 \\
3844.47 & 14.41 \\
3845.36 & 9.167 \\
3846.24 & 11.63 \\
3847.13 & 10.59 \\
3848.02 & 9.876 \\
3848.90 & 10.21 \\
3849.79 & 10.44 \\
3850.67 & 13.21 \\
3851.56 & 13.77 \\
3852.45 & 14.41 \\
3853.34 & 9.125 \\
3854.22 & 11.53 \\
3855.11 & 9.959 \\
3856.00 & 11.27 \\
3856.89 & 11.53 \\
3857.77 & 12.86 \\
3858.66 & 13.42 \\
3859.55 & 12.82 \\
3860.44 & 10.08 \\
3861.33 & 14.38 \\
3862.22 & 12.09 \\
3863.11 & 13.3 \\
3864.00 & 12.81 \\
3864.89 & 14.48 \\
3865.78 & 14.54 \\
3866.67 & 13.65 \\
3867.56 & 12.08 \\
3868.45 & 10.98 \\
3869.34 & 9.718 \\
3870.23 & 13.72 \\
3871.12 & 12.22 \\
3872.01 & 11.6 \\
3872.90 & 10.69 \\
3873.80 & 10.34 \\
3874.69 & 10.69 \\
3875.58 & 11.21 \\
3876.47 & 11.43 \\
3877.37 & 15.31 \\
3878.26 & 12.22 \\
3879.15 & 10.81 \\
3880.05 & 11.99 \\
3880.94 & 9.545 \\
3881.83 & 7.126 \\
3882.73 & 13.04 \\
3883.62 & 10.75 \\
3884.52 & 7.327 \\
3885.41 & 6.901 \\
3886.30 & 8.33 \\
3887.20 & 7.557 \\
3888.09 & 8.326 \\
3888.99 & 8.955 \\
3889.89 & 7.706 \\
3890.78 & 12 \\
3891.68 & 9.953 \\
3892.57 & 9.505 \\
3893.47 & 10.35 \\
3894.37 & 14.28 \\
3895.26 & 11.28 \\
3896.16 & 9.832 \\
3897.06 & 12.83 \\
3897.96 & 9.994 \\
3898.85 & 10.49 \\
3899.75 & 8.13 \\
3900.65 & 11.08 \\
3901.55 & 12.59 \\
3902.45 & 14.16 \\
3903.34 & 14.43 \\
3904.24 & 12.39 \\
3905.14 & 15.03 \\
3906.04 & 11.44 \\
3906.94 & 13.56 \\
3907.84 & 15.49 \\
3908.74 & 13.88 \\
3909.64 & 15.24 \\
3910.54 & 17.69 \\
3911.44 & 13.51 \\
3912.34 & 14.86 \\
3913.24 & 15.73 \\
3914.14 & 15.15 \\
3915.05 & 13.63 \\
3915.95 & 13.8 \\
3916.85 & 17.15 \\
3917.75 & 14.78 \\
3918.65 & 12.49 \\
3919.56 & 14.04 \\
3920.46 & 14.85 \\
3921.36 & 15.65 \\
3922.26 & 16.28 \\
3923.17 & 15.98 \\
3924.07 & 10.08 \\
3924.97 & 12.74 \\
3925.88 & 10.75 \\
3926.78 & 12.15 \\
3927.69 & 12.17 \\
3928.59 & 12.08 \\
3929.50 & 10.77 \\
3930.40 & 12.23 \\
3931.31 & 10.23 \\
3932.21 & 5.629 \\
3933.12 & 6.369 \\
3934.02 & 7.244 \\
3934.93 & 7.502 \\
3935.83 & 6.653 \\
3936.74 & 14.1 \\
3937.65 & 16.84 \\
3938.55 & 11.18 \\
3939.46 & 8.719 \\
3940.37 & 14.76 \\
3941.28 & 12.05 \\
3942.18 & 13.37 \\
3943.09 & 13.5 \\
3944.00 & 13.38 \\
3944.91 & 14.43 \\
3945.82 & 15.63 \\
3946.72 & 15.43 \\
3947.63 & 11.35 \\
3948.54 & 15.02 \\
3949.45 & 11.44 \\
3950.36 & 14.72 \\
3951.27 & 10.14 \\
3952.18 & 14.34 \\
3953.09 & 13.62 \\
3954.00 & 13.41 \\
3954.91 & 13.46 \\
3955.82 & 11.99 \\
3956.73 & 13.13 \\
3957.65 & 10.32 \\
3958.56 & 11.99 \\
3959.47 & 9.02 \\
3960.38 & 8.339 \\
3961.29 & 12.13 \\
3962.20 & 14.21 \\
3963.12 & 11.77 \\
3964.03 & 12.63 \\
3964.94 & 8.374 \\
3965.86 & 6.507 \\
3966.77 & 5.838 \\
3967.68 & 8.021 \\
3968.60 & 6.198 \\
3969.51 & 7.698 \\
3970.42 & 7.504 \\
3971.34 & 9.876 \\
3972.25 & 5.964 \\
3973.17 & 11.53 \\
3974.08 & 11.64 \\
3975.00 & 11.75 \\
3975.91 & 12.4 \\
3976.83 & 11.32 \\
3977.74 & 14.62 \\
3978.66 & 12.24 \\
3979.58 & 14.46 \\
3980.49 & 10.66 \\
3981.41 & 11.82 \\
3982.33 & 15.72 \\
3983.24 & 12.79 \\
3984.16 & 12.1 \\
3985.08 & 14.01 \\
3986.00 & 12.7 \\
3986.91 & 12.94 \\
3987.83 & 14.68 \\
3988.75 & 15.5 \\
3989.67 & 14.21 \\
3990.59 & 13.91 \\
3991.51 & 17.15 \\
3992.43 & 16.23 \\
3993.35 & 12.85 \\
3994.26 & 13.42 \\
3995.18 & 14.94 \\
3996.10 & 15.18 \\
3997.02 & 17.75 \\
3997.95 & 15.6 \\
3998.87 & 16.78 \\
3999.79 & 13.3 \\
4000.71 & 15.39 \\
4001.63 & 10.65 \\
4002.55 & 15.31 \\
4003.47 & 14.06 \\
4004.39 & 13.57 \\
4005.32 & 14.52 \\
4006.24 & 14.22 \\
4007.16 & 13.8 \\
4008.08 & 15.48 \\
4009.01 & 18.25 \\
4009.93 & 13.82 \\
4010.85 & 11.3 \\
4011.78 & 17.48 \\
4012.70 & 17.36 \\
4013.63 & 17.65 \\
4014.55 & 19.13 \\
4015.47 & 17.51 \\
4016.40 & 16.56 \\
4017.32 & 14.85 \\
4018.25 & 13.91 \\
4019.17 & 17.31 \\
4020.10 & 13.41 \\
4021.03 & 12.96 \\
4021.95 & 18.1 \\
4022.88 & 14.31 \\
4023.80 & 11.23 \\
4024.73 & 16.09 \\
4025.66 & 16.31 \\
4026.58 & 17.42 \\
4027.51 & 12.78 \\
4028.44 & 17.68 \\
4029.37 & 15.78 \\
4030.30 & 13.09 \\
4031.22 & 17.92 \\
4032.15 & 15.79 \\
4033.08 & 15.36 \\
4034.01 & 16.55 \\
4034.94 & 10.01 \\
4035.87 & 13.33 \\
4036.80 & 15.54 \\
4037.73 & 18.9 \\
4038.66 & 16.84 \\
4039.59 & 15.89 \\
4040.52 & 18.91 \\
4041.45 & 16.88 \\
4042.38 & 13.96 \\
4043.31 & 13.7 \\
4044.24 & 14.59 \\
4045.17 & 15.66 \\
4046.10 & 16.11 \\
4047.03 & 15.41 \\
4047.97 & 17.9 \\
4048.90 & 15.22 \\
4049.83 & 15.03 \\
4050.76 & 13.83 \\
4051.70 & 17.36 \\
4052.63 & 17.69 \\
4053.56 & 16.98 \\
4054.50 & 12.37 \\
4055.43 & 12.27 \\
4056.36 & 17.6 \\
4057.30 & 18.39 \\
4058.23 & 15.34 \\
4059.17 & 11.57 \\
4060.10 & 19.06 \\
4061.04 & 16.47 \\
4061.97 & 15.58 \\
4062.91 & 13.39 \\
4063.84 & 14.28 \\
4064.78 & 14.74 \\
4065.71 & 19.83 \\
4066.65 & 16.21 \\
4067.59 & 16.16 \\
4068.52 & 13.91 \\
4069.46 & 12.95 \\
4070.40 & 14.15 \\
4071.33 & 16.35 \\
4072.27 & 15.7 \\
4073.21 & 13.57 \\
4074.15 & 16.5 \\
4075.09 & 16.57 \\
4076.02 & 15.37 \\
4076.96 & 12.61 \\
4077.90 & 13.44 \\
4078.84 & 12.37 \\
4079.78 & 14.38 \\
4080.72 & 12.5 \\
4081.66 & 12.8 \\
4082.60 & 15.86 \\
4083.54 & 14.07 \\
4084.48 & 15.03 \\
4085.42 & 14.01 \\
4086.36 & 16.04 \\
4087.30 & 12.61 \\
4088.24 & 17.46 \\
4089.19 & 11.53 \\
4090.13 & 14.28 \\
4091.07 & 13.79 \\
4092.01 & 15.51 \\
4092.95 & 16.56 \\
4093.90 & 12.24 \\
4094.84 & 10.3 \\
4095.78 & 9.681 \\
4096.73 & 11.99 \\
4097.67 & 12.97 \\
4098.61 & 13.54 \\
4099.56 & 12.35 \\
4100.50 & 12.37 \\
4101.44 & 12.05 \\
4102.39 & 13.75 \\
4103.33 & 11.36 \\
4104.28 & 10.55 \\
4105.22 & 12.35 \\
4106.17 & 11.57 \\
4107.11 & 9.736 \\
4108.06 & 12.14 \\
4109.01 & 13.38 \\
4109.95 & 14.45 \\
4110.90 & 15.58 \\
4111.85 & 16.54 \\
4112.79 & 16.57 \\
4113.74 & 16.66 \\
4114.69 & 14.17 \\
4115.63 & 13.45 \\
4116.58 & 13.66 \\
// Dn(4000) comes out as 1.34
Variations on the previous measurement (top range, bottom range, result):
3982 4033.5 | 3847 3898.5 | 1.44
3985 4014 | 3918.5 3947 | 1.26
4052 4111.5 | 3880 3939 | 1.30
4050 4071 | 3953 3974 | 1.60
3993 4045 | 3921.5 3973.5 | 1.40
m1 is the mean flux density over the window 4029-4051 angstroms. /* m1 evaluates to 15.5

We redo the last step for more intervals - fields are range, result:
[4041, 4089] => 15.1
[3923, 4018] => 12.7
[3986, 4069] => 15.4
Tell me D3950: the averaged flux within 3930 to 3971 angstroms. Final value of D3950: 11.2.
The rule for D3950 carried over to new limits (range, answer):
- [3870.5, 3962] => 12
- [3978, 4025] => 14.7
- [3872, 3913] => 11.5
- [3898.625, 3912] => 13.3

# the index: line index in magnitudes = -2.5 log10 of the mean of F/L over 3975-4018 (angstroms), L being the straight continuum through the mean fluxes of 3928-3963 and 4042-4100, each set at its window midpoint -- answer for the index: -0.120 mag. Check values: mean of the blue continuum 11.9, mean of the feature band 14.5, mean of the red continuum 14.7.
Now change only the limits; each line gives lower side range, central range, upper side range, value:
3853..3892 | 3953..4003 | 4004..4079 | 0.13 mag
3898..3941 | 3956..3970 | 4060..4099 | 0.32 mag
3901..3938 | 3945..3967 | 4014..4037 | 0.15 mag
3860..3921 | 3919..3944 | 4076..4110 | 0.04 mag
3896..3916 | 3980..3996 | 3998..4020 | 0.07 mag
